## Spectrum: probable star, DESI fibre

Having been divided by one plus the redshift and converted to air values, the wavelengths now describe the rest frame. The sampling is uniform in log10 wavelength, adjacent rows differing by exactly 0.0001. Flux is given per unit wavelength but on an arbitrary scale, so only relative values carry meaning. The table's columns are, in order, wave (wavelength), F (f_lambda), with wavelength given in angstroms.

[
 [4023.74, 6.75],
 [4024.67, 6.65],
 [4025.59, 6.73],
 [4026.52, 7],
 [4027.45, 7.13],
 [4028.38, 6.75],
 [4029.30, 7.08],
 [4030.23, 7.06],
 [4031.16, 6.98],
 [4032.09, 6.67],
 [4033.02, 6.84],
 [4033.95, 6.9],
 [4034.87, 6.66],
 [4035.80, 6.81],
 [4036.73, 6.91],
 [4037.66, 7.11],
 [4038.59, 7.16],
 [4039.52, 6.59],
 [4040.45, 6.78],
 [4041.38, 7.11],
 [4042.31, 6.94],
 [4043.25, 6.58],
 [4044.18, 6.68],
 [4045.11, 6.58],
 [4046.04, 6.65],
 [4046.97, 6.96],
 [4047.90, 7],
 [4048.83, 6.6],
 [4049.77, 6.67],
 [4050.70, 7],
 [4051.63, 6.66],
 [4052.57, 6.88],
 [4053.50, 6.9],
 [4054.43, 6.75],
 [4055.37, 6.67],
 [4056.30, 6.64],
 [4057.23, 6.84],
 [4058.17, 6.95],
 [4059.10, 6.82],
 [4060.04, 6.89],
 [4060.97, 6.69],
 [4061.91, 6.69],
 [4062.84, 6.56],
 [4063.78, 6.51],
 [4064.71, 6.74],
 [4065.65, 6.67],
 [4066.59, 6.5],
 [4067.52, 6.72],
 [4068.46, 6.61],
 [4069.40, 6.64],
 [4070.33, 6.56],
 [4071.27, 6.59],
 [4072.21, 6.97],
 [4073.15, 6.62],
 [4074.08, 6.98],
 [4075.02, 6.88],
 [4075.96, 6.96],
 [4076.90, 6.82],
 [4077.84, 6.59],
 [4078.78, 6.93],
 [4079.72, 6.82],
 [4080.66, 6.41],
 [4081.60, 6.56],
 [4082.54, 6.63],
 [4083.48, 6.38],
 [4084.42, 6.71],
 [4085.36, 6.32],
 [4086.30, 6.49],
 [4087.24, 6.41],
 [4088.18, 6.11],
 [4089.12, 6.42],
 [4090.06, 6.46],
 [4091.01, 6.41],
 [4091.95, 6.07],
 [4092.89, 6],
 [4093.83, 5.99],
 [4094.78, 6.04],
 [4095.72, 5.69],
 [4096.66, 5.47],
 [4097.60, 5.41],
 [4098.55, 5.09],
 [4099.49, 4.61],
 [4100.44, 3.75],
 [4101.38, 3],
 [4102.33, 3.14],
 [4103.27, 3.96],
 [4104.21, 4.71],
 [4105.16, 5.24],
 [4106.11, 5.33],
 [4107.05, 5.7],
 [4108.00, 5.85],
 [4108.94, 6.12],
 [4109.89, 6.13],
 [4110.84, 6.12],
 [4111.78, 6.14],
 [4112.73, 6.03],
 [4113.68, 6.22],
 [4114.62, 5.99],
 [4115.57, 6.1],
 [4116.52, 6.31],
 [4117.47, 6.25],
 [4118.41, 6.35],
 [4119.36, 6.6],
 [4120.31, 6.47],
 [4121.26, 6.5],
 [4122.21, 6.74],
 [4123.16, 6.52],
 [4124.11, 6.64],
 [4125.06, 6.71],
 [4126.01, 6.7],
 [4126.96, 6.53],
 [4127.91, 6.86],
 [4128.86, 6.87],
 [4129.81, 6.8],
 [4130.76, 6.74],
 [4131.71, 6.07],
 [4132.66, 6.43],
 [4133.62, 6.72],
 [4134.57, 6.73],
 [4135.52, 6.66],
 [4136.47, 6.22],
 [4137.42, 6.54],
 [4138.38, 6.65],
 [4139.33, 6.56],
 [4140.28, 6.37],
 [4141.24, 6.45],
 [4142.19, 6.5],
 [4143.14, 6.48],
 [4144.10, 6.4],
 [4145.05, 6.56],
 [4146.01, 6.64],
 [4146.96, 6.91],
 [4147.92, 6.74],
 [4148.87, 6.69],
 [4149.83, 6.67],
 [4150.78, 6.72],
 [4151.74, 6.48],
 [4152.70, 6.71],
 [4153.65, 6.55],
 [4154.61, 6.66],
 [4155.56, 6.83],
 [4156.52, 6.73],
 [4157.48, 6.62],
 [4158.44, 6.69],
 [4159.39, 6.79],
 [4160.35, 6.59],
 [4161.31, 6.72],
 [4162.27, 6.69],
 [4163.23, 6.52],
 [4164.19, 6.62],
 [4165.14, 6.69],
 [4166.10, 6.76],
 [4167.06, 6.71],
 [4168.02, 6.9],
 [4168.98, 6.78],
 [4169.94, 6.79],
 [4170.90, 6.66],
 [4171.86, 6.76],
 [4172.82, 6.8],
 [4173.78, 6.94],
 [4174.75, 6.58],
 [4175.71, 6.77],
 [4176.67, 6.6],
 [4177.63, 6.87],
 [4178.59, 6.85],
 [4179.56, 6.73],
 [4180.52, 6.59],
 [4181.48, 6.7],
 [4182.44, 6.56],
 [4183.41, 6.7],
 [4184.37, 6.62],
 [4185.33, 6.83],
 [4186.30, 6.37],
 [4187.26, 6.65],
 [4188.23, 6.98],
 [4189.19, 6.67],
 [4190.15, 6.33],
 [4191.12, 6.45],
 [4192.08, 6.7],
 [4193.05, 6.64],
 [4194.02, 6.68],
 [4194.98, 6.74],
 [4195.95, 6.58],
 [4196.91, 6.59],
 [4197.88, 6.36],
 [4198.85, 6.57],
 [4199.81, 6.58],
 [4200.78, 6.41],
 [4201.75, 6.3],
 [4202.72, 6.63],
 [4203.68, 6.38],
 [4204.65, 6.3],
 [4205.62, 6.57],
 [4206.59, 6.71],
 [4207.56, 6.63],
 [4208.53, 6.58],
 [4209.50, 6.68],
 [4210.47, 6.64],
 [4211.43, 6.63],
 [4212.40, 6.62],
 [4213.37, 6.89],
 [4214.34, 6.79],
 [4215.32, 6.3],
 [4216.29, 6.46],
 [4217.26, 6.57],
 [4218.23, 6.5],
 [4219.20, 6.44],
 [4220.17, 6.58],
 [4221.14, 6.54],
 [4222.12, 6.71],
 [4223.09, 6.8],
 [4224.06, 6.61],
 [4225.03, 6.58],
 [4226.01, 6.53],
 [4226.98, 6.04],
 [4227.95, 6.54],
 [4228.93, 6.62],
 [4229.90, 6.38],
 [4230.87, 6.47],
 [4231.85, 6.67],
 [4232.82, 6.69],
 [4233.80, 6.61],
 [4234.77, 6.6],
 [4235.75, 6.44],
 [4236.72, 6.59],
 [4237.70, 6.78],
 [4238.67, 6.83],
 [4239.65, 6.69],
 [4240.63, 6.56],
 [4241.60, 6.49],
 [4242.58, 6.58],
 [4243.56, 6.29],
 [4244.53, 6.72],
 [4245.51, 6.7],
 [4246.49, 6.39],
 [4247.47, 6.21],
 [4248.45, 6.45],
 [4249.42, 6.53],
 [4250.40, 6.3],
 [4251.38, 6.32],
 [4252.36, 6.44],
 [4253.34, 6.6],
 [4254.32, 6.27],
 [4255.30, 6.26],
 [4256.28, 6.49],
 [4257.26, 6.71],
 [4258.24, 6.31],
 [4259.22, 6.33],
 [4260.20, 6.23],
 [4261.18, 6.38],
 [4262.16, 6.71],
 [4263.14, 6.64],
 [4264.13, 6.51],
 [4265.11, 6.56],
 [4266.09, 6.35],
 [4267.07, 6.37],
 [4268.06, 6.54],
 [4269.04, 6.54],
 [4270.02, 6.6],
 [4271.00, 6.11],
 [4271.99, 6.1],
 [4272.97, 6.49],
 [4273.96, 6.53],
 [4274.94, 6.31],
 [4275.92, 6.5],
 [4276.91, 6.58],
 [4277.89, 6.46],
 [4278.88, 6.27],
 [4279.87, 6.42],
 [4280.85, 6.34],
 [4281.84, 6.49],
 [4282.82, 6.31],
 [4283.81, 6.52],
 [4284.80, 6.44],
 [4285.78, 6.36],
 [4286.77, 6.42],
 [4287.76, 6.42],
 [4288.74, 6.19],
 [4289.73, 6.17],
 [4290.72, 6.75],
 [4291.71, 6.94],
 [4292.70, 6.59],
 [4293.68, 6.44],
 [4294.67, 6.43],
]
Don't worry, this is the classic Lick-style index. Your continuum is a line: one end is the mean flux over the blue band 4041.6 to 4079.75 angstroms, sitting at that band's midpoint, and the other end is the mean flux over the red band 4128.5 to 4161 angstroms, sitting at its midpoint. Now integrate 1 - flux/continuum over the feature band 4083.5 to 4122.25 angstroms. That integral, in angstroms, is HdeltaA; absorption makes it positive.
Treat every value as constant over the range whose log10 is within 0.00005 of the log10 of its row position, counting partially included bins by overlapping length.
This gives 5.3 angstroms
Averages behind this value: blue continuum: 6.75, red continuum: 6.61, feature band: 5.76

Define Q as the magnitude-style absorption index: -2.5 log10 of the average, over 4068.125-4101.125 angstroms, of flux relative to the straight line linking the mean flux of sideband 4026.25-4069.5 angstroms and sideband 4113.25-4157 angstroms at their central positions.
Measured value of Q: 0.08 mag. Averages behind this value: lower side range 6.8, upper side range 6.56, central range 6.24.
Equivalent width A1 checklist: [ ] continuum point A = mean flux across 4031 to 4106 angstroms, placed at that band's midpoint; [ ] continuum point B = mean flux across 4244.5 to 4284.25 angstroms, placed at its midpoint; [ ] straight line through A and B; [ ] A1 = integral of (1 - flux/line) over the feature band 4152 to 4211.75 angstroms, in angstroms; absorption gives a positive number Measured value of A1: -2.3 angstroms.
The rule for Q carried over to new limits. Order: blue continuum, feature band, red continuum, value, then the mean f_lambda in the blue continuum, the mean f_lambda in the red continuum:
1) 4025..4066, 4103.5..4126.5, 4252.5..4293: 0.10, 6.81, 6.44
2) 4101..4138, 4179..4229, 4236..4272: -0.04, 6.08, 6.48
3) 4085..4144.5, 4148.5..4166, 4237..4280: -0.08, 6.05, 6.46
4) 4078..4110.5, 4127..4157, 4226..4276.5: -0.11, 5.72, 6.48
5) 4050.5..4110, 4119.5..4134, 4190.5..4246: -0.05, 6.19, 6.57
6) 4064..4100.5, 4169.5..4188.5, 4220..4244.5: -0.04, 6.34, 6.57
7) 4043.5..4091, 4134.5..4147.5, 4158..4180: 0.03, 6.68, 6.73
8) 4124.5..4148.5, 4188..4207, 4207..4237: 0.00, 6.6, 6.57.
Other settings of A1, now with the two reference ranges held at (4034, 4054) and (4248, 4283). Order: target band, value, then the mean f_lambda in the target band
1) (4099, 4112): 3.4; 4.97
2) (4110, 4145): 1.1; 6.47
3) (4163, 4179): -0.4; 6.75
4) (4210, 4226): -0.2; 6.6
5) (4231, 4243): -0.3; 6.62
